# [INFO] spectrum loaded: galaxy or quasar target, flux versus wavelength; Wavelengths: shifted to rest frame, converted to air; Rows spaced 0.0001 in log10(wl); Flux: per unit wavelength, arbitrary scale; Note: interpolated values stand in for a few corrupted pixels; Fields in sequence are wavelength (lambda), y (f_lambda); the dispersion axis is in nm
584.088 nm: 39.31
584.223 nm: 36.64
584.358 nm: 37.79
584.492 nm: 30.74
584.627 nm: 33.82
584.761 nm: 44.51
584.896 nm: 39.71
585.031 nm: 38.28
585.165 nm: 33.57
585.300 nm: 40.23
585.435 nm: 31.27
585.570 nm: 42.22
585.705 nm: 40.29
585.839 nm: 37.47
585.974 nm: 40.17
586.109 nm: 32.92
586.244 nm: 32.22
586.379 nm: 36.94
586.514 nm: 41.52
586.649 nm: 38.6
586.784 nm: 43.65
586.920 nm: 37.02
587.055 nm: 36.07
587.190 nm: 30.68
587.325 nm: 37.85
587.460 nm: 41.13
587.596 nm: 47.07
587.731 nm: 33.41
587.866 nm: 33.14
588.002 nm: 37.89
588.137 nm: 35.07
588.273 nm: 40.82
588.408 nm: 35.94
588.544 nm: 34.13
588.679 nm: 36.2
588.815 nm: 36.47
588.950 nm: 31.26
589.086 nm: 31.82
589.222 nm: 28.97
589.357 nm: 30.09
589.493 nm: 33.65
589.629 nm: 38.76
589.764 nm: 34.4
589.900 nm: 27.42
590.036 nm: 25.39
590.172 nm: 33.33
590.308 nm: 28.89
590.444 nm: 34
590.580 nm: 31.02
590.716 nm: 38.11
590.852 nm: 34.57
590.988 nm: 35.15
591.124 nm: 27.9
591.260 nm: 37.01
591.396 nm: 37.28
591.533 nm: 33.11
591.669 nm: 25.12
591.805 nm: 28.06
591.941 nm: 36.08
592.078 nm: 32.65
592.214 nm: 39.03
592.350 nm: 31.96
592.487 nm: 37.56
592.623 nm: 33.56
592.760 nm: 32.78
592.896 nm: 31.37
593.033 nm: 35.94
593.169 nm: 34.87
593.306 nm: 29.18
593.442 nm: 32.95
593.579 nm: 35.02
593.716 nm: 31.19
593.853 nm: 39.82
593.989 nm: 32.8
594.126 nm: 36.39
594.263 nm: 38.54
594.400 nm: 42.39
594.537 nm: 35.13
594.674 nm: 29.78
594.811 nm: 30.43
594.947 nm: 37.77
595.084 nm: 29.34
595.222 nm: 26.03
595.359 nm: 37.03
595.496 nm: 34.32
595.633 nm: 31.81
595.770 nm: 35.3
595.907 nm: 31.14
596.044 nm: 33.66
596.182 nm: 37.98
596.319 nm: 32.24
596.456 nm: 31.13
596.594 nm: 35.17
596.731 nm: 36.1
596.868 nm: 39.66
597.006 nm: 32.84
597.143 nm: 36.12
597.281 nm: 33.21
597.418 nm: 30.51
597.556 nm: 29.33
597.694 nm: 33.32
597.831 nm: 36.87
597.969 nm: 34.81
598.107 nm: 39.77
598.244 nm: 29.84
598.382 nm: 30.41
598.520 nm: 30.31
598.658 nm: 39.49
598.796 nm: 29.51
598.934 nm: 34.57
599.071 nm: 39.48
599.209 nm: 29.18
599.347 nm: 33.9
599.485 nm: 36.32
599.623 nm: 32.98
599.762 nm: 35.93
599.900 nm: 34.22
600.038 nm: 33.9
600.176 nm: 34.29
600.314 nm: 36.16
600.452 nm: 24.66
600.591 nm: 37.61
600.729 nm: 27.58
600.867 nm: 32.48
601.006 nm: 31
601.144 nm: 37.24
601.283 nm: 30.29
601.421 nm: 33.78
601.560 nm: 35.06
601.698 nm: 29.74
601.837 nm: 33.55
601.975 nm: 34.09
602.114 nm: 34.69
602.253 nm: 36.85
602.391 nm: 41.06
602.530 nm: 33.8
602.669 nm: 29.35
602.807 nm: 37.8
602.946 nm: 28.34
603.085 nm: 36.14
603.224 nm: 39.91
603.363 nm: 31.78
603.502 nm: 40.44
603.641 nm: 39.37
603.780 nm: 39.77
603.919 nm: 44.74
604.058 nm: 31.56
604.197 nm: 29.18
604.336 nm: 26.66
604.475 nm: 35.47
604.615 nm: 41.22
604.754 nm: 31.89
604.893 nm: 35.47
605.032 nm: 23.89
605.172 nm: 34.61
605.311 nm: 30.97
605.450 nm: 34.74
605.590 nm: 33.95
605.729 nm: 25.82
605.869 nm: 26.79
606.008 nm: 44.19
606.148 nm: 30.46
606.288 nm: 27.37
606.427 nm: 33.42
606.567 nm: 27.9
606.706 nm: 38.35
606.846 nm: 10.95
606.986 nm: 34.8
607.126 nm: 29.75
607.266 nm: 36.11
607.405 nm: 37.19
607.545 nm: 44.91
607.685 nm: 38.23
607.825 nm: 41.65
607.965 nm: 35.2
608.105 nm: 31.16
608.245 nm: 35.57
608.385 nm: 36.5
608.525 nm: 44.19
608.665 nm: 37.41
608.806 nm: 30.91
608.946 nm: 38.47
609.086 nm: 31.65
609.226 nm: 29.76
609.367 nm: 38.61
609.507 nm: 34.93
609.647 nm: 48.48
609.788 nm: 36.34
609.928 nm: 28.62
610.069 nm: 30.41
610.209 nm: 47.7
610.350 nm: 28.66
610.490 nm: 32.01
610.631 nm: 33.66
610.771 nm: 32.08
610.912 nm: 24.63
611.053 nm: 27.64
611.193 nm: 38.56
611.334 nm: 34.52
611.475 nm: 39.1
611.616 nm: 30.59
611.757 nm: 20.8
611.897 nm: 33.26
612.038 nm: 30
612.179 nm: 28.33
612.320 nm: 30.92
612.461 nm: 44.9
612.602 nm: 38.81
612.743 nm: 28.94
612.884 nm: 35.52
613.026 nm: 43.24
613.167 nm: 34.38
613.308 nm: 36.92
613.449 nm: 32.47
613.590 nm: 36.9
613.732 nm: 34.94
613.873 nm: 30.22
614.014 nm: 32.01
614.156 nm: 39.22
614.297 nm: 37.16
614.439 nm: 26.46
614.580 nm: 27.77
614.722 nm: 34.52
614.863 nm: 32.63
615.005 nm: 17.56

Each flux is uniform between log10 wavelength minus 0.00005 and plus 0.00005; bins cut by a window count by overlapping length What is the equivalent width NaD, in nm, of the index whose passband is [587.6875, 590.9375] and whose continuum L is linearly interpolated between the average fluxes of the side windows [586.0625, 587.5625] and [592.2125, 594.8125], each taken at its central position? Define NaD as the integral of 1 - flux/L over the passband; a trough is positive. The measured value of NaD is 0.25 nm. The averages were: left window 37.4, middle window 33.5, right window 34.5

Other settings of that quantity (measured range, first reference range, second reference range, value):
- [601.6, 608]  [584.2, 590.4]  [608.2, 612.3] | 0.06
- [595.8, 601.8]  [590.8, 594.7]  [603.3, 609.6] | 0.10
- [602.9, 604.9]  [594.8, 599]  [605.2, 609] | -0.10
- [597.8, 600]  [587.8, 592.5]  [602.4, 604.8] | 0.03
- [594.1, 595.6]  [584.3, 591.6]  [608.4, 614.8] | 0.04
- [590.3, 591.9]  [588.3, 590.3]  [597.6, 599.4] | 0.01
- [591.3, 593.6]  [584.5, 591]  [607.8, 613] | 0.14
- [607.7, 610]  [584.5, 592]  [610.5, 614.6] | -0.18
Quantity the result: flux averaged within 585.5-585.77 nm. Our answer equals 41.1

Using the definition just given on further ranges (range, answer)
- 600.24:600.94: 31.7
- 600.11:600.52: 31.7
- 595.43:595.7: 33.1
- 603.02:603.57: 37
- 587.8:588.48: 36.5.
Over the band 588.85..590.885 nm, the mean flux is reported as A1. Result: 32.1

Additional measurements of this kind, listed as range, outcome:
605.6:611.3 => 34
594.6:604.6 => 33.9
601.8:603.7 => 35.5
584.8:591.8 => 35.2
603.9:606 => 32.5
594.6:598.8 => 33.5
